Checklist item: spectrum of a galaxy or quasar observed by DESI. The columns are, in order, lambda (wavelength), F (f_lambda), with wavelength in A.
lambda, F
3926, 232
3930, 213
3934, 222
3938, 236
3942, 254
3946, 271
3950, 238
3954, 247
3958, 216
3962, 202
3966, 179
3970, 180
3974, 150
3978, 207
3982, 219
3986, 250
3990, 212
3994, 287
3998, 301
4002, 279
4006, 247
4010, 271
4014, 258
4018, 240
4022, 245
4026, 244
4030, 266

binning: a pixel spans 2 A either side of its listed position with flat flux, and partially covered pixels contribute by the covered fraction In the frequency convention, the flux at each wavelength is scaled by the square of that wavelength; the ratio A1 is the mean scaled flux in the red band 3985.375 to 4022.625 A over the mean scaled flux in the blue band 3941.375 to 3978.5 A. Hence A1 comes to 1.25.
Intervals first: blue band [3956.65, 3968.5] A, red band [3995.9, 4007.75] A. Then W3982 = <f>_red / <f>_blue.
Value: 1.4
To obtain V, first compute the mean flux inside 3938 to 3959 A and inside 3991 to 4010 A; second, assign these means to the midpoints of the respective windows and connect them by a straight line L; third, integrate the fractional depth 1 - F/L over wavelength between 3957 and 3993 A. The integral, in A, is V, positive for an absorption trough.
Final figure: 7.86 A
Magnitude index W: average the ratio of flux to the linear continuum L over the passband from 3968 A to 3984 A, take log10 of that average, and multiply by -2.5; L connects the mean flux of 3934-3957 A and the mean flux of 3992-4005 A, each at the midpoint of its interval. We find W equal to 0.38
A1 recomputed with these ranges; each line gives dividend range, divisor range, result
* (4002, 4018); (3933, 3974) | 1.21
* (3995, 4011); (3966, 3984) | 1.49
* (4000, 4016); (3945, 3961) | 1.14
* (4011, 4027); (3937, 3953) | 1.03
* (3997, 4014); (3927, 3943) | 1.22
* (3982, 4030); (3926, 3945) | 1.14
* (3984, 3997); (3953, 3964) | 1.18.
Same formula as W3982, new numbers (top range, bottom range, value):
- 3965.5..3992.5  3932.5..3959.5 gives 0.84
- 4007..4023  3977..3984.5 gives 1.17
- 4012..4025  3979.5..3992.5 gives 1.08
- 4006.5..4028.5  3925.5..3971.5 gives 1.12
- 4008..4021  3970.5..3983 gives 1.36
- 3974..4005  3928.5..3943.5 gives 1.06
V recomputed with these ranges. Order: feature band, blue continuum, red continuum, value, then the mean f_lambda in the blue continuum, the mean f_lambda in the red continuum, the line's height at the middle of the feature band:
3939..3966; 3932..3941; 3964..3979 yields -3.42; 232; 177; 207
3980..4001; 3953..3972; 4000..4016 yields -1.23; 203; 264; 240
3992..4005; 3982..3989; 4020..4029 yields -2.52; 236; 247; 239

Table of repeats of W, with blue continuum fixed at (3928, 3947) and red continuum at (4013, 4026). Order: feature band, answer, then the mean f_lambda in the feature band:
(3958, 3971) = 0.24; 192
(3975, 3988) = 0.11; 220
